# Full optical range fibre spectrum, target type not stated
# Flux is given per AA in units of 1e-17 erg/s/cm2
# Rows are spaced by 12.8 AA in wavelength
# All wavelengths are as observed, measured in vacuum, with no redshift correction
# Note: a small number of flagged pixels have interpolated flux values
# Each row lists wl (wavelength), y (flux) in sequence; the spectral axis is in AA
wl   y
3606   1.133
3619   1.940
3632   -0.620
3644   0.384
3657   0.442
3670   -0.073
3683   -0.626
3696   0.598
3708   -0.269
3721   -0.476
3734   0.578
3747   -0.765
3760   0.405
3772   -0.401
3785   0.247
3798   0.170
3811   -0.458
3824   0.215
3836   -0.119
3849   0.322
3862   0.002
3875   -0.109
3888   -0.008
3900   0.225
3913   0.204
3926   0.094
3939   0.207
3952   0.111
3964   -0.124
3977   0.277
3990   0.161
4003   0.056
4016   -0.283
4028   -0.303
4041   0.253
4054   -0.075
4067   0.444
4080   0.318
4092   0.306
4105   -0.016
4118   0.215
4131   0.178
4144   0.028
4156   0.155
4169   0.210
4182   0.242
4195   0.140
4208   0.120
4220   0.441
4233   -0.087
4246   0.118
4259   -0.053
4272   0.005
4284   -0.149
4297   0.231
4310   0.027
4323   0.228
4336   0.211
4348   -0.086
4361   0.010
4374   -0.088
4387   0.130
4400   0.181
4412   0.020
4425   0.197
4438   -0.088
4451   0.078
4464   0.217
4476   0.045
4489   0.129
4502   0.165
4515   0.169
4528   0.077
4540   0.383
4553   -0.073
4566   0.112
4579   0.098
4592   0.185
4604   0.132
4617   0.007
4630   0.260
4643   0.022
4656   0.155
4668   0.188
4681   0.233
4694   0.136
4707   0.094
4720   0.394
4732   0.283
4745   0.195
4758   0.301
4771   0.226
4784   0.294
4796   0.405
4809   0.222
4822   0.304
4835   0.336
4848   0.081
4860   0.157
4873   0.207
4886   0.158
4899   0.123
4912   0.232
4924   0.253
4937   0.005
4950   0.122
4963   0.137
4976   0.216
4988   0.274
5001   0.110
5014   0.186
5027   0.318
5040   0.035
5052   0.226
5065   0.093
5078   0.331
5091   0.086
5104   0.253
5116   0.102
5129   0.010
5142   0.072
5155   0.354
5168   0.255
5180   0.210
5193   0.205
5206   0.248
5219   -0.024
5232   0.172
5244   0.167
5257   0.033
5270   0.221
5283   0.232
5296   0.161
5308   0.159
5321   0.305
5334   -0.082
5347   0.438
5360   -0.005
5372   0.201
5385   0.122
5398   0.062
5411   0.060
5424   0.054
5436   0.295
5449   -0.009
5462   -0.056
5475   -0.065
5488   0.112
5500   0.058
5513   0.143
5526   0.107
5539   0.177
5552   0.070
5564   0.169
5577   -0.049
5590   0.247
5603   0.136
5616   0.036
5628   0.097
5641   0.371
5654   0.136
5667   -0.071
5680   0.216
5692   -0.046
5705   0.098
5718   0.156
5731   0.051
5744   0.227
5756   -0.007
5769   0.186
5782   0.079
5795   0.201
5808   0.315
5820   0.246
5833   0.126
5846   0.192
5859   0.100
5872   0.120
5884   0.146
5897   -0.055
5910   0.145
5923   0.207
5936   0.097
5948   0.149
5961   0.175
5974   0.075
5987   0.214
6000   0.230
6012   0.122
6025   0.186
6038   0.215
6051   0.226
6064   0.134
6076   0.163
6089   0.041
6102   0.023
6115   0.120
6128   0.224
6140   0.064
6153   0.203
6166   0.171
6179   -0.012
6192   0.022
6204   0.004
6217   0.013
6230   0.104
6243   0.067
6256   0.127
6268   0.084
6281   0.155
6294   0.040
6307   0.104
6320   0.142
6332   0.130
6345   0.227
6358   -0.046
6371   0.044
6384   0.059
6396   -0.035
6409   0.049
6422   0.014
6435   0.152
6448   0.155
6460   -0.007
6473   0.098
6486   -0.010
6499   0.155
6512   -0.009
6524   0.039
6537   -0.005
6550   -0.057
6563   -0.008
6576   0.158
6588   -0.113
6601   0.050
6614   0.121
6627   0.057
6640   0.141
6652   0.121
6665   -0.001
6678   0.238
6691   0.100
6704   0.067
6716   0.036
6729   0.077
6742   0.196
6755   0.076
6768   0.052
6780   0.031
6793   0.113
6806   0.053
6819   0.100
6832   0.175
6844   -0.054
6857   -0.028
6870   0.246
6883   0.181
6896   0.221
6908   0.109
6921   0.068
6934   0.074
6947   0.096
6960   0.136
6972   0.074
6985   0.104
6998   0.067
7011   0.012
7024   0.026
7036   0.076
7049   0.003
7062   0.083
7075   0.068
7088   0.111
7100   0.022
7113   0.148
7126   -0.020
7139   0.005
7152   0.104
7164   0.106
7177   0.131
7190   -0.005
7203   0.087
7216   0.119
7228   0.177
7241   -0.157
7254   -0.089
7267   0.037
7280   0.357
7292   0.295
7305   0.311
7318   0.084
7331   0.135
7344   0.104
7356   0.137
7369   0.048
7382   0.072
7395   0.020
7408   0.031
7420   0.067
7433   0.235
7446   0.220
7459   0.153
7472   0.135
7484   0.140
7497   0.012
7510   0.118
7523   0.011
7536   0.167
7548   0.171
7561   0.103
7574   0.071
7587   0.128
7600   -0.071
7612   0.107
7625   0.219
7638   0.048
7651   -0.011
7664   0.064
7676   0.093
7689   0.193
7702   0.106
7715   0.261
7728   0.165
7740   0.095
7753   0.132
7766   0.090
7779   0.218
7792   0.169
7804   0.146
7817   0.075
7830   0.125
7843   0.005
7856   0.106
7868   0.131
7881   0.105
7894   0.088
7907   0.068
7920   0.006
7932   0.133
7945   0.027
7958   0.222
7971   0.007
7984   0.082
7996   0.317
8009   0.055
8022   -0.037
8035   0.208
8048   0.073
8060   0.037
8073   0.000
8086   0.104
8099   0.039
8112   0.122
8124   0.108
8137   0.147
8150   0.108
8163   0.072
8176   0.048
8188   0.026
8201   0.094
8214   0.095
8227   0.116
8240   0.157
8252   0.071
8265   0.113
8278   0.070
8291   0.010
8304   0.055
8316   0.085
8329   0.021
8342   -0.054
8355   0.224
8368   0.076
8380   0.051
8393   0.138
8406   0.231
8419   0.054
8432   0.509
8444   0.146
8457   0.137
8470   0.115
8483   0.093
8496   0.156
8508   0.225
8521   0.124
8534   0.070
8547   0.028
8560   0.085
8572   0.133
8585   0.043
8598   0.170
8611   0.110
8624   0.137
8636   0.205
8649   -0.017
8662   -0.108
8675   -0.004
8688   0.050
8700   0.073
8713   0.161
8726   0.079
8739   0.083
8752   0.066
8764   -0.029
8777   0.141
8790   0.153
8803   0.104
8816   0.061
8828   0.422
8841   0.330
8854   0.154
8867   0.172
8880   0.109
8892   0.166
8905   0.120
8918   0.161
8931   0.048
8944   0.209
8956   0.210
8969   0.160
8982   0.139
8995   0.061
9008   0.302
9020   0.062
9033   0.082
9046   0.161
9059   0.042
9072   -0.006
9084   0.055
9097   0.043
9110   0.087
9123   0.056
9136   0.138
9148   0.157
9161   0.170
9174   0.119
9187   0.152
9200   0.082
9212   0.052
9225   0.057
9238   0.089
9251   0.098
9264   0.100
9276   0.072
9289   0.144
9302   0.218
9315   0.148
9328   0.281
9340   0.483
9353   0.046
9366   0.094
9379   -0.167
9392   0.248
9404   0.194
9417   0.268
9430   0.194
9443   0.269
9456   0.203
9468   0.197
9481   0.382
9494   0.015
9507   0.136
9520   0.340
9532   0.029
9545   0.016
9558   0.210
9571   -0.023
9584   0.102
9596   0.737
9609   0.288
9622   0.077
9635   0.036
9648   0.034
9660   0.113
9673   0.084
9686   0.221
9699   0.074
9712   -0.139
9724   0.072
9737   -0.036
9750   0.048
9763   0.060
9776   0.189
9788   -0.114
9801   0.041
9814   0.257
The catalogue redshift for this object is 1.57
